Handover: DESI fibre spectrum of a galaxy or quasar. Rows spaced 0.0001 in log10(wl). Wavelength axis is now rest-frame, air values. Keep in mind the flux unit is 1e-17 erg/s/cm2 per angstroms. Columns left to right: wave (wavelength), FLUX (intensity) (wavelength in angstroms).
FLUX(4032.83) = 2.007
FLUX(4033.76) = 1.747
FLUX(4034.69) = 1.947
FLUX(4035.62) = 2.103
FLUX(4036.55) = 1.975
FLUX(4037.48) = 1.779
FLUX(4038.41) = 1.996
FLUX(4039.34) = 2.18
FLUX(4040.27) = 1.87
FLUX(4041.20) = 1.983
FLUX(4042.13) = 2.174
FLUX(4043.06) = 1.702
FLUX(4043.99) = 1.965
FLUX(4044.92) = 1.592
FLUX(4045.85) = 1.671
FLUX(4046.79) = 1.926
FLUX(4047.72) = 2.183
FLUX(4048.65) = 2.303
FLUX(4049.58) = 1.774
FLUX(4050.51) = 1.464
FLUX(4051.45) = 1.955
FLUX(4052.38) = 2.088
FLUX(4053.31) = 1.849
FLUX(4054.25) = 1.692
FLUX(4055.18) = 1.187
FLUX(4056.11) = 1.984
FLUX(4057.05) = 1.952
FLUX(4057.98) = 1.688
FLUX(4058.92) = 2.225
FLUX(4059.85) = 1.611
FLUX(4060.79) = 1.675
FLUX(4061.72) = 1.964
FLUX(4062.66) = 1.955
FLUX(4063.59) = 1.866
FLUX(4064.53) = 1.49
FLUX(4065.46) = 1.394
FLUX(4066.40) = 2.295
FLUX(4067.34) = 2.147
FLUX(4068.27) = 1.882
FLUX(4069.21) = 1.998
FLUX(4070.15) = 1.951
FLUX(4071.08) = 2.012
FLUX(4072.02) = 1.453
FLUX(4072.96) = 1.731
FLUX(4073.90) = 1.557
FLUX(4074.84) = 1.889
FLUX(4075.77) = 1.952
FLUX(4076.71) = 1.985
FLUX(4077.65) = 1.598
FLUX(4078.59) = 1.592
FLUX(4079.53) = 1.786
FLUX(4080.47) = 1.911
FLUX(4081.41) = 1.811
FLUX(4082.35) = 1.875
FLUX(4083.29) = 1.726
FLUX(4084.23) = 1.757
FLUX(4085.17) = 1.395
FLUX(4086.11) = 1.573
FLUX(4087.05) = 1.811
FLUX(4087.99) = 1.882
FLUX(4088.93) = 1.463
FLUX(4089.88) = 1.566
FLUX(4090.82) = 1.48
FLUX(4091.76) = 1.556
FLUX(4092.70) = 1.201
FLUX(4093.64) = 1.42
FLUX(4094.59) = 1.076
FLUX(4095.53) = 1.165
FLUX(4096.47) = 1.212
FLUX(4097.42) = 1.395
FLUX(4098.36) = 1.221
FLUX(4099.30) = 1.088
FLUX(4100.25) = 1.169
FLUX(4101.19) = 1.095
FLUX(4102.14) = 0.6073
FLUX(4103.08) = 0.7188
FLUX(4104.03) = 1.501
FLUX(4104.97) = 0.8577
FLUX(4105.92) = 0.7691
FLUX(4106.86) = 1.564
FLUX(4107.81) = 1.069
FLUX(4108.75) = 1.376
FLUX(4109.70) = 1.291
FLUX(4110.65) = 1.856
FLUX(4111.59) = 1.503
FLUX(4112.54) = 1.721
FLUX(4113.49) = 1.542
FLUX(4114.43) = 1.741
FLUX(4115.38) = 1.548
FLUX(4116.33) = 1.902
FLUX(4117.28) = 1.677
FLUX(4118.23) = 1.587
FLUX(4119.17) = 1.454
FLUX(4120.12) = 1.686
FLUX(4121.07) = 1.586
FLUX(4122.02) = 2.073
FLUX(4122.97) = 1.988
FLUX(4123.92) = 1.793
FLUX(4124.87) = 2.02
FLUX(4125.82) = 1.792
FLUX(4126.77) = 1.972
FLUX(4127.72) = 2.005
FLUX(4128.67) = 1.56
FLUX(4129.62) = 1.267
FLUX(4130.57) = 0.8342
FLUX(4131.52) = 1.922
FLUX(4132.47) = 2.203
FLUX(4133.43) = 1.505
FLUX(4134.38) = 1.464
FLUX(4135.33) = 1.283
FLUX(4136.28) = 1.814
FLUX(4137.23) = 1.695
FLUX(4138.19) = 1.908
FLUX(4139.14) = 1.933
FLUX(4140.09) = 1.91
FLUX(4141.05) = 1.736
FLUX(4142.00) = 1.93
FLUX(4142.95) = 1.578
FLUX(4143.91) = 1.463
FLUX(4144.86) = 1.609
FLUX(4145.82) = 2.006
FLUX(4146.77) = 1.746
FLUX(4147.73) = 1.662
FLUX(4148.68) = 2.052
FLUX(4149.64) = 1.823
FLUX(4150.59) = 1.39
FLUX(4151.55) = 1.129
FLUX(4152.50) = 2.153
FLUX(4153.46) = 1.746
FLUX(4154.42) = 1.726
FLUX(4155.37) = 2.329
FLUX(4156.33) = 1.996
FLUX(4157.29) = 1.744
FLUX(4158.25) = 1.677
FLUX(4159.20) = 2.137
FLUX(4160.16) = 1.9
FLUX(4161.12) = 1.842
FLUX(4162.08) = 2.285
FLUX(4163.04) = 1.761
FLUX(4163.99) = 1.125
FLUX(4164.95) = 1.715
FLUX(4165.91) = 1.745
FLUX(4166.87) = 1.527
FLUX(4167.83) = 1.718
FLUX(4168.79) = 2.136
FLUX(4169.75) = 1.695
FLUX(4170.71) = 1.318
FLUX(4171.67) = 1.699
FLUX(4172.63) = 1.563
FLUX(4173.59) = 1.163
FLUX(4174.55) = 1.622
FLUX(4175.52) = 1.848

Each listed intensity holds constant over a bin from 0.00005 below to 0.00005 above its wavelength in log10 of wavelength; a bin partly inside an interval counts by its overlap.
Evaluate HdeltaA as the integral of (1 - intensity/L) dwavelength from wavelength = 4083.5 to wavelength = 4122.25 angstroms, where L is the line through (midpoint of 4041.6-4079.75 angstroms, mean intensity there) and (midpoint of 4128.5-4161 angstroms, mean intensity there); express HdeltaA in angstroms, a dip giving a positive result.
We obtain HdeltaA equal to 8.0 angstroms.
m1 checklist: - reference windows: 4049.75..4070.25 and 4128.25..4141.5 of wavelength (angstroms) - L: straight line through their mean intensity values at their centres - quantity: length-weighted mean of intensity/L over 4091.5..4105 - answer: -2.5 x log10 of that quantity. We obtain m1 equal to 0.44 mag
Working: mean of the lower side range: 1.83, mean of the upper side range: 1.65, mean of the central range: 1.16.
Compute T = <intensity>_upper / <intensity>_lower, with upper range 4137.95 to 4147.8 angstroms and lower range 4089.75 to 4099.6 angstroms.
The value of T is 1.4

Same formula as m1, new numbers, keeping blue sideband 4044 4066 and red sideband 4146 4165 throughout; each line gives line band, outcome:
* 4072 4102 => 0.18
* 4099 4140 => 0.17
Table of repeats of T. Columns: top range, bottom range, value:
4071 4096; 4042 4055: 0.88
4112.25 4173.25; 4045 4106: 1.06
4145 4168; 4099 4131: 1.21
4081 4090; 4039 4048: 0.88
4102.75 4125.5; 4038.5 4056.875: 0.82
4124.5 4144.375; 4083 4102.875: 1.25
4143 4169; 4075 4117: 1.21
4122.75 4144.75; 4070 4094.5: 1.02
